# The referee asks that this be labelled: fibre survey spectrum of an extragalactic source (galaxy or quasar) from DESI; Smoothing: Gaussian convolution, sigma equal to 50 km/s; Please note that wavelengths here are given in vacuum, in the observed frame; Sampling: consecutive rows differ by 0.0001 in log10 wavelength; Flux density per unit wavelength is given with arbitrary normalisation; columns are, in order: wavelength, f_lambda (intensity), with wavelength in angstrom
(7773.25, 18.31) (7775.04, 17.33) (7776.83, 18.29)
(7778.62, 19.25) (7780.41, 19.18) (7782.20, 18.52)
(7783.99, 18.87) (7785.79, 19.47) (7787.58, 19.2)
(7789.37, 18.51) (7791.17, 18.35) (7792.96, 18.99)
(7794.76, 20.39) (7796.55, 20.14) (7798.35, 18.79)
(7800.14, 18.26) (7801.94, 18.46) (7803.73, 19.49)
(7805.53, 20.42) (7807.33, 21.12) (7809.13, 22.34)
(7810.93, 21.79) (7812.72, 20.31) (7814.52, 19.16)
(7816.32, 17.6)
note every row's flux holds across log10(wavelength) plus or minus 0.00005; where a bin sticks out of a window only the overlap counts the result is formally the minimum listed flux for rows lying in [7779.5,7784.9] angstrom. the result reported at 18.52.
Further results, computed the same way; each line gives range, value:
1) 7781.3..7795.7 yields 18.35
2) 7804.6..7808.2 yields 20.42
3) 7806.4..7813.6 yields 20.31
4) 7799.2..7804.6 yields 18.26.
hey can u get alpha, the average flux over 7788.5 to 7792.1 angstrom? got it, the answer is 18.4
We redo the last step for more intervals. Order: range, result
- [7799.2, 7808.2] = 19.5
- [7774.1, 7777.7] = 17.8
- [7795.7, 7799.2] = 19.4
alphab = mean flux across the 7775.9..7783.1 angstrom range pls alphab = 18.8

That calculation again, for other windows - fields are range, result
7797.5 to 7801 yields 18.6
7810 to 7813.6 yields 21.1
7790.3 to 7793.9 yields 18.7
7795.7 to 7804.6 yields 19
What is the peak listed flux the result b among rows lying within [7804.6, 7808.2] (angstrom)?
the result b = 21.12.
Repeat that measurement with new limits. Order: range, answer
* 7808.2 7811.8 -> 22.34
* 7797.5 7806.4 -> 20.42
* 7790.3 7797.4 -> 20.39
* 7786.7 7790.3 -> 19.2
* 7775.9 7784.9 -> 19.25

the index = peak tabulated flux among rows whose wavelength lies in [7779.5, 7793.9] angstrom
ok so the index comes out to 19.47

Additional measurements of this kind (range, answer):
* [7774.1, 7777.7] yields 18.29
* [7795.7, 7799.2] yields 20.14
